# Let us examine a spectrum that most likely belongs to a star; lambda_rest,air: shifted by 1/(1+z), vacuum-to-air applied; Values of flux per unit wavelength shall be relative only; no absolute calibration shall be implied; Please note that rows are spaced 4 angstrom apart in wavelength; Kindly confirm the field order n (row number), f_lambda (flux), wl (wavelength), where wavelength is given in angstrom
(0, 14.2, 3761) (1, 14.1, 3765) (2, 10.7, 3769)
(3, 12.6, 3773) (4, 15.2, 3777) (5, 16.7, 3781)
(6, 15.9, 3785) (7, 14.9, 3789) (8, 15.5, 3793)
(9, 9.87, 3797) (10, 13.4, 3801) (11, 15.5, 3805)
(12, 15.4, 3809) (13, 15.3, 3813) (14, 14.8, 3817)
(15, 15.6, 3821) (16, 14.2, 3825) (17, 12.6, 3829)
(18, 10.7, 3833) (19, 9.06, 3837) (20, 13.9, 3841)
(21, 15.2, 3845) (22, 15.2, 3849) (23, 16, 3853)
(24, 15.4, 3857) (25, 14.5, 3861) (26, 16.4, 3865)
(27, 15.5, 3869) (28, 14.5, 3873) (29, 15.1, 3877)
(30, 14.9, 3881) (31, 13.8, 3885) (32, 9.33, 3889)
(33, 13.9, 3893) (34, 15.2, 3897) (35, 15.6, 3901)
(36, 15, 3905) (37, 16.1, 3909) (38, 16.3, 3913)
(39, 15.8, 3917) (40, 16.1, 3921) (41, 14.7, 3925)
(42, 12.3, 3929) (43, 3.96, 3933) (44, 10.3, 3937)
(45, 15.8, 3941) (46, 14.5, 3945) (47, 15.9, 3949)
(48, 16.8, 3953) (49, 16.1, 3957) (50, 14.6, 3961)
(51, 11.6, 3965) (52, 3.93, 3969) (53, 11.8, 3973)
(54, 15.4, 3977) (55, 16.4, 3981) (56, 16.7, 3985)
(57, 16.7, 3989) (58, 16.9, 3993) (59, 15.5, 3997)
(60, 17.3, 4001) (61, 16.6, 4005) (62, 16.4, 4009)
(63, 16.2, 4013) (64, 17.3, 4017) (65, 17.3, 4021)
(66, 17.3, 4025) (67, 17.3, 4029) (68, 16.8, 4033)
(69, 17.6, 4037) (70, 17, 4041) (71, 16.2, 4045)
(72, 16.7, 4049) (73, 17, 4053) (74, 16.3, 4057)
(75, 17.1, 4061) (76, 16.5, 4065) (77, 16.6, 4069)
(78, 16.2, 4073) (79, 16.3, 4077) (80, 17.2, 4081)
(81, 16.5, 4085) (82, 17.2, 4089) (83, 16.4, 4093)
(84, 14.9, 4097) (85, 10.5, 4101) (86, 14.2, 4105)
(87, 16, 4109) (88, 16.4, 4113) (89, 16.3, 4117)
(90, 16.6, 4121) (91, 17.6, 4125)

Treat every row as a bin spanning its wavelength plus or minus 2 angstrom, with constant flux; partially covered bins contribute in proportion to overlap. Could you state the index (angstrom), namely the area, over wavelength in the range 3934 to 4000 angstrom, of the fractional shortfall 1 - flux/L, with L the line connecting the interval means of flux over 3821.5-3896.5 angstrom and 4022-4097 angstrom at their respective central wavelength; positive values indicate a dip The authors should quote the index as 5.4 angstrom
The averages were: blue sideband 14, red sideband 16.7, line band 14.2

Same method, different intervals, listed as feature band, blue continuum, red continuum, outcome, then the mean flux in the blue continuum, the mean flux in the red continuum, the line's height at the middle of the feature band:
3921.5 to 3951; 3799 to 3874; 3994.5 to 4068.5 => 5.6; 14.4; 16.8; 15.6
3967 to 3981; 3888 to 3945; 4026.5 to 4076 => 3.6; 13.7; 16.8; 15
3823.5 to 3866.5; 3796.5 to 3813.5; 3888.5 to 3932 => 1.2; 14.1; 14.5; 14.3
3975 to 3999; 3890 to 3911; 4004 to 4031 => 0.2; 14.9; 16.9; 16.4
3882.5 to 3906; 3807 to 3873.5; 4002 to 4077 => 2.0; 14.4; 16.8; 15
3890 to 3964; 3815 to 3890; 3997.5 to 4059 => 4.7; 14.1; 16.9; 15.3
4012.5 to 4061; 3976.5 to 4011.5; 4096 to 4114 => -4.1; 16.5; 14.3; 15.6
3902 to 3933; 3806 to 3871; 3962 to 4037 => 0.9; 14.4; 15.5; 14.9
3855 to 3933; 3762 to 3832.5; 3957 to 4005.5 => -0.9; 14.2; 14.5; 14.3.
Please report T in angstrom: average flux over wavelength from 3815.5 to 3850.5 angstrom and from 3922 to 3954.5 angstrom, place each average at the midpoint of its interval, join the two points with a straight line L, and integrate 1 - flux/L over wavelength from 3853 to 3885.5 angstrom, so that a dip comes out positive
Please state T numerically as -4.45 angstrom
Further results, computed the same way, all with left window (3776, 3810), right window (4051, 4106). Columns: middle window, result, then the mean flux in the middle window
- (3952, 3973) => 4.21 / 12.3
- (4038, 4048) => -0.58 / 16.7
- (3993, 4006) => -0.77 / 16.5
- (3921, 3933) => 2.30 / 12.3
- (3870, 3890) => 1.63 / 13.8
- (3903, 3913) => -0.34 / 15.7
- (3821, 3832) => 0.94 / 13.6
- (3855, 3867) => -0.36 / 15.4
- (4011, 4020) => -0.65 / 16.8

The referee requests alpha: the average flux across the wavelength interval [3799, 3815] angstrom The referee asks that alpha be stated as 14.9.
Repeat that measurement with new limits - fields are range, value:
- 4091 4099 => 15.6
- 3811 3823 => 15.2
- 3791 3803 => 12.9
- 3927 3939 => 8.85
